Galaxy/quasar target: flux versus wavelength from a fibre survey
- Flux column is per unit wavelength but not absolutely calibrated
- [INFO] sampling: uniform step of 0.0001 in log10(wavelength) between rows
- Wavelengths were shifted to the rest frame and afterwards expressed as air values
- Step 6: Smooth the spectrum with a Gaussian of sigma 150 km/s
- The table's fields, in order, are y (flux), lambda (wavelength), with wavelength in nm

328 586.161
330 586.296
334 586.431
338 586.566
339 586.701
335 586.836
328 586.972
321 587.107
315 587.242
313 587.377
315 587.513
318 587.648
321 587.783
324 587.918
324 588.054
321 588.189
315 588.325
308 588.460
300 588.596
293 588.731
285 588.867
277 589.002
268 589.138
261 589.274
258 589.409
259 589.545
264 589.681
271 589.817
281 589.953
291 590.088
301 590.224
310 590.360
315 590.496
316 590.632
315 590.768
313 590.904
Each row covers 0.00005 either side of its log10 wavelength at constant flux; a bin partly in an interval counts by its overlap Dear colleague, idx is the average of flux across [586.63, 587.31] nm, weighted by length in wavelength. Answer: 328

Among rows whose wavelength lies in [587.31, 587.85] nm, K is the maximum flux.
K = 321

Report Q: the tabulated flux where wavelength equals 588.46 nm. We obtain 308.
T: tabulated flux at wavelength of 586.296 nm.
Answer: 330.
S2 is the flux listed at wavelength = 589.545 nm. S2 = 259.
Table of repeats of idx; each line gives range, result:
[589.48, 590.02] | 268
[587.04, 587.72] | 317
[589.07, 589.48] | 262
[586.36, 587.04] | 335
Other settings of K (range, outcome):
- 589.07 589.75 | 268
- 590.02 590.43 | 310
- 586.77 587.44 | 335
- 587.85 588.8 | 324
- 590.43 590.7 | 316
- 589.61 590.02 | 281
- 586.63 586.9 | 339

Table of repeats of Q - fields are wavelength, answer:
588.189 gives 321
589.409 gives 258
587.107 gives 321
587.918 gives 324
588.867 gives 285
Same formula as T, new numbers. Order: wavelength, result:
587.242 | 315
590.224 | 301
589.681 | 264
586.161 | 328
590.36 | 310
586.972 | 328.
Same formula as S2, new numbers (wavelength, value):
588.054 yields 324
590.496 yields 315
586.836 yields 335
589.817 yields 271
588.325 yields 315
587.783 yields 321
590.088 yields 291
